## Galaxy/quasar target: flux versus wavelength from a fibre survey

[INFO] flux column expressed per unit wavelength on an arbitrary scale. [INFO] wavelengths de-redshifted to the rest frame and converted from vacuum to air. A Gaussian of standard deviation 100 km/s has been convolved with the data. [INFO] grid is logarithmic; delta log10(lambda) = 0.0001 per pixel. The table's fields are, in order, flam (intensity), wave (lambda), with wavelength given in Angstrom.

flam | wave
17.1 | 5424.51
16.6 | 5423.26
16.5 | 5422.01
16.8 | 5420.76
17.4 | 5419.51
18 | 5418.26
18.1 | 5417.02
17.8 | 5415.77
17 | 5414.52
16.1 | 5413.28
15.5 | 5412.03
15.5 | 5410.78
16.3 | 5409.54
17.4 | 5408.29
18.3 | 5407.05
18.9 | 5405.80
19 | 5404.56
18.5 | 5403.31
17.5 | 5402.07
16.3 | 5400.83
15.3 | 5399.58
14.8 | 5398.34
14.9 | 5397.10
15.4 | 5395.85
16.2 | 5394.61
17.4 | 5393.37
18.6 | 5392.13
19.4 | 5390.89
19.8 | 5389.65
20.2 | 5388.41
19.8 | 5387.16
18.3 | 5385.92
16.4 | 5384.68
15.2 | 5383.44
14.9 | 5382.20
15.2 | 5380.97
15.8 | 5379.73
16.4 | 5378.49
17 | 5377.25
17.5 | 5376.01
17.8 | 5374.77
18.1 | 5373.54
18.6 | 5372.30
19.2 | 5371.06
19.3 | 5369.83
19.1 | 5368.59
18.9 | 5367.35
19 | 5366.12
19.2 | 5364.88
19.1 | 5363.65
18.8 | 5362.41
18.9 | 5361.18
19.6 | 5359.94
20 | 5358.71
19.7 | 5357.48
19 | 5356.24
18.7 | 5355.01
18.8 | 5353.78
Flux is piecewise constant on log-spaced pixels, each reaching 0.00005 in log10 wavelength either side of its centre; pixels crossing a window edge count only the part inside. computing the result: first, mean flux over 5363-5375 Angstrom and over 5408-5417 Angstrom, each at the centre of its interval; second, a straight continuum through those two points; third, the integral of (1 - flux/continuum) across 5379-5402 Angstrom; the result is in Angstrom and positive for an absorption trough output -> 1.1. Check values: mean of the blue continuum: 18.9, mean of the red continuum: 16.6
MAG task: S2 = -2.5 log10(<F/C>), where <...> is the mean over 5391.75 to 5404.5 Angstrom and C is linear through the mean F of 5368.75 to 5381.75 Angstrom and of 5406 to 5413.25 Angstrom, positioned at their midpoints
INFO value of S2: 0.026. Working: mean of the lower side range 17.5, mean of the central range 16.6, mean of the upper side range 16.7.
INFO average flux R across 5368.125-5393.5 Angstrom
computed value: 17.8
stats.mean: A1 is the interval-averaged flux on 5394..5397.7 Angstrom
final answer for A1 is 15.5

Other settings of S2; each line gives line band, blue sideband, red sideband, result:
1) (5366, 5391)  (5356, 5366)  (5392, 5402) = -0.01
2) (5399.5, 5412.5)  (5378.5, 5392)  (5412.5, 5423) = 0.00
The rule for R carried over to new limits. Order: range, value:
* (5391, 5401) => 16.3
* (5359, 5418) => 17.6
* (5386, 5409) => 17.7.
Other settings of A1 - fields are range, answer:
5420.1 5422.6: 16.6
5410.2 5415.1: 16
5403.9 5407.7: 18.7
